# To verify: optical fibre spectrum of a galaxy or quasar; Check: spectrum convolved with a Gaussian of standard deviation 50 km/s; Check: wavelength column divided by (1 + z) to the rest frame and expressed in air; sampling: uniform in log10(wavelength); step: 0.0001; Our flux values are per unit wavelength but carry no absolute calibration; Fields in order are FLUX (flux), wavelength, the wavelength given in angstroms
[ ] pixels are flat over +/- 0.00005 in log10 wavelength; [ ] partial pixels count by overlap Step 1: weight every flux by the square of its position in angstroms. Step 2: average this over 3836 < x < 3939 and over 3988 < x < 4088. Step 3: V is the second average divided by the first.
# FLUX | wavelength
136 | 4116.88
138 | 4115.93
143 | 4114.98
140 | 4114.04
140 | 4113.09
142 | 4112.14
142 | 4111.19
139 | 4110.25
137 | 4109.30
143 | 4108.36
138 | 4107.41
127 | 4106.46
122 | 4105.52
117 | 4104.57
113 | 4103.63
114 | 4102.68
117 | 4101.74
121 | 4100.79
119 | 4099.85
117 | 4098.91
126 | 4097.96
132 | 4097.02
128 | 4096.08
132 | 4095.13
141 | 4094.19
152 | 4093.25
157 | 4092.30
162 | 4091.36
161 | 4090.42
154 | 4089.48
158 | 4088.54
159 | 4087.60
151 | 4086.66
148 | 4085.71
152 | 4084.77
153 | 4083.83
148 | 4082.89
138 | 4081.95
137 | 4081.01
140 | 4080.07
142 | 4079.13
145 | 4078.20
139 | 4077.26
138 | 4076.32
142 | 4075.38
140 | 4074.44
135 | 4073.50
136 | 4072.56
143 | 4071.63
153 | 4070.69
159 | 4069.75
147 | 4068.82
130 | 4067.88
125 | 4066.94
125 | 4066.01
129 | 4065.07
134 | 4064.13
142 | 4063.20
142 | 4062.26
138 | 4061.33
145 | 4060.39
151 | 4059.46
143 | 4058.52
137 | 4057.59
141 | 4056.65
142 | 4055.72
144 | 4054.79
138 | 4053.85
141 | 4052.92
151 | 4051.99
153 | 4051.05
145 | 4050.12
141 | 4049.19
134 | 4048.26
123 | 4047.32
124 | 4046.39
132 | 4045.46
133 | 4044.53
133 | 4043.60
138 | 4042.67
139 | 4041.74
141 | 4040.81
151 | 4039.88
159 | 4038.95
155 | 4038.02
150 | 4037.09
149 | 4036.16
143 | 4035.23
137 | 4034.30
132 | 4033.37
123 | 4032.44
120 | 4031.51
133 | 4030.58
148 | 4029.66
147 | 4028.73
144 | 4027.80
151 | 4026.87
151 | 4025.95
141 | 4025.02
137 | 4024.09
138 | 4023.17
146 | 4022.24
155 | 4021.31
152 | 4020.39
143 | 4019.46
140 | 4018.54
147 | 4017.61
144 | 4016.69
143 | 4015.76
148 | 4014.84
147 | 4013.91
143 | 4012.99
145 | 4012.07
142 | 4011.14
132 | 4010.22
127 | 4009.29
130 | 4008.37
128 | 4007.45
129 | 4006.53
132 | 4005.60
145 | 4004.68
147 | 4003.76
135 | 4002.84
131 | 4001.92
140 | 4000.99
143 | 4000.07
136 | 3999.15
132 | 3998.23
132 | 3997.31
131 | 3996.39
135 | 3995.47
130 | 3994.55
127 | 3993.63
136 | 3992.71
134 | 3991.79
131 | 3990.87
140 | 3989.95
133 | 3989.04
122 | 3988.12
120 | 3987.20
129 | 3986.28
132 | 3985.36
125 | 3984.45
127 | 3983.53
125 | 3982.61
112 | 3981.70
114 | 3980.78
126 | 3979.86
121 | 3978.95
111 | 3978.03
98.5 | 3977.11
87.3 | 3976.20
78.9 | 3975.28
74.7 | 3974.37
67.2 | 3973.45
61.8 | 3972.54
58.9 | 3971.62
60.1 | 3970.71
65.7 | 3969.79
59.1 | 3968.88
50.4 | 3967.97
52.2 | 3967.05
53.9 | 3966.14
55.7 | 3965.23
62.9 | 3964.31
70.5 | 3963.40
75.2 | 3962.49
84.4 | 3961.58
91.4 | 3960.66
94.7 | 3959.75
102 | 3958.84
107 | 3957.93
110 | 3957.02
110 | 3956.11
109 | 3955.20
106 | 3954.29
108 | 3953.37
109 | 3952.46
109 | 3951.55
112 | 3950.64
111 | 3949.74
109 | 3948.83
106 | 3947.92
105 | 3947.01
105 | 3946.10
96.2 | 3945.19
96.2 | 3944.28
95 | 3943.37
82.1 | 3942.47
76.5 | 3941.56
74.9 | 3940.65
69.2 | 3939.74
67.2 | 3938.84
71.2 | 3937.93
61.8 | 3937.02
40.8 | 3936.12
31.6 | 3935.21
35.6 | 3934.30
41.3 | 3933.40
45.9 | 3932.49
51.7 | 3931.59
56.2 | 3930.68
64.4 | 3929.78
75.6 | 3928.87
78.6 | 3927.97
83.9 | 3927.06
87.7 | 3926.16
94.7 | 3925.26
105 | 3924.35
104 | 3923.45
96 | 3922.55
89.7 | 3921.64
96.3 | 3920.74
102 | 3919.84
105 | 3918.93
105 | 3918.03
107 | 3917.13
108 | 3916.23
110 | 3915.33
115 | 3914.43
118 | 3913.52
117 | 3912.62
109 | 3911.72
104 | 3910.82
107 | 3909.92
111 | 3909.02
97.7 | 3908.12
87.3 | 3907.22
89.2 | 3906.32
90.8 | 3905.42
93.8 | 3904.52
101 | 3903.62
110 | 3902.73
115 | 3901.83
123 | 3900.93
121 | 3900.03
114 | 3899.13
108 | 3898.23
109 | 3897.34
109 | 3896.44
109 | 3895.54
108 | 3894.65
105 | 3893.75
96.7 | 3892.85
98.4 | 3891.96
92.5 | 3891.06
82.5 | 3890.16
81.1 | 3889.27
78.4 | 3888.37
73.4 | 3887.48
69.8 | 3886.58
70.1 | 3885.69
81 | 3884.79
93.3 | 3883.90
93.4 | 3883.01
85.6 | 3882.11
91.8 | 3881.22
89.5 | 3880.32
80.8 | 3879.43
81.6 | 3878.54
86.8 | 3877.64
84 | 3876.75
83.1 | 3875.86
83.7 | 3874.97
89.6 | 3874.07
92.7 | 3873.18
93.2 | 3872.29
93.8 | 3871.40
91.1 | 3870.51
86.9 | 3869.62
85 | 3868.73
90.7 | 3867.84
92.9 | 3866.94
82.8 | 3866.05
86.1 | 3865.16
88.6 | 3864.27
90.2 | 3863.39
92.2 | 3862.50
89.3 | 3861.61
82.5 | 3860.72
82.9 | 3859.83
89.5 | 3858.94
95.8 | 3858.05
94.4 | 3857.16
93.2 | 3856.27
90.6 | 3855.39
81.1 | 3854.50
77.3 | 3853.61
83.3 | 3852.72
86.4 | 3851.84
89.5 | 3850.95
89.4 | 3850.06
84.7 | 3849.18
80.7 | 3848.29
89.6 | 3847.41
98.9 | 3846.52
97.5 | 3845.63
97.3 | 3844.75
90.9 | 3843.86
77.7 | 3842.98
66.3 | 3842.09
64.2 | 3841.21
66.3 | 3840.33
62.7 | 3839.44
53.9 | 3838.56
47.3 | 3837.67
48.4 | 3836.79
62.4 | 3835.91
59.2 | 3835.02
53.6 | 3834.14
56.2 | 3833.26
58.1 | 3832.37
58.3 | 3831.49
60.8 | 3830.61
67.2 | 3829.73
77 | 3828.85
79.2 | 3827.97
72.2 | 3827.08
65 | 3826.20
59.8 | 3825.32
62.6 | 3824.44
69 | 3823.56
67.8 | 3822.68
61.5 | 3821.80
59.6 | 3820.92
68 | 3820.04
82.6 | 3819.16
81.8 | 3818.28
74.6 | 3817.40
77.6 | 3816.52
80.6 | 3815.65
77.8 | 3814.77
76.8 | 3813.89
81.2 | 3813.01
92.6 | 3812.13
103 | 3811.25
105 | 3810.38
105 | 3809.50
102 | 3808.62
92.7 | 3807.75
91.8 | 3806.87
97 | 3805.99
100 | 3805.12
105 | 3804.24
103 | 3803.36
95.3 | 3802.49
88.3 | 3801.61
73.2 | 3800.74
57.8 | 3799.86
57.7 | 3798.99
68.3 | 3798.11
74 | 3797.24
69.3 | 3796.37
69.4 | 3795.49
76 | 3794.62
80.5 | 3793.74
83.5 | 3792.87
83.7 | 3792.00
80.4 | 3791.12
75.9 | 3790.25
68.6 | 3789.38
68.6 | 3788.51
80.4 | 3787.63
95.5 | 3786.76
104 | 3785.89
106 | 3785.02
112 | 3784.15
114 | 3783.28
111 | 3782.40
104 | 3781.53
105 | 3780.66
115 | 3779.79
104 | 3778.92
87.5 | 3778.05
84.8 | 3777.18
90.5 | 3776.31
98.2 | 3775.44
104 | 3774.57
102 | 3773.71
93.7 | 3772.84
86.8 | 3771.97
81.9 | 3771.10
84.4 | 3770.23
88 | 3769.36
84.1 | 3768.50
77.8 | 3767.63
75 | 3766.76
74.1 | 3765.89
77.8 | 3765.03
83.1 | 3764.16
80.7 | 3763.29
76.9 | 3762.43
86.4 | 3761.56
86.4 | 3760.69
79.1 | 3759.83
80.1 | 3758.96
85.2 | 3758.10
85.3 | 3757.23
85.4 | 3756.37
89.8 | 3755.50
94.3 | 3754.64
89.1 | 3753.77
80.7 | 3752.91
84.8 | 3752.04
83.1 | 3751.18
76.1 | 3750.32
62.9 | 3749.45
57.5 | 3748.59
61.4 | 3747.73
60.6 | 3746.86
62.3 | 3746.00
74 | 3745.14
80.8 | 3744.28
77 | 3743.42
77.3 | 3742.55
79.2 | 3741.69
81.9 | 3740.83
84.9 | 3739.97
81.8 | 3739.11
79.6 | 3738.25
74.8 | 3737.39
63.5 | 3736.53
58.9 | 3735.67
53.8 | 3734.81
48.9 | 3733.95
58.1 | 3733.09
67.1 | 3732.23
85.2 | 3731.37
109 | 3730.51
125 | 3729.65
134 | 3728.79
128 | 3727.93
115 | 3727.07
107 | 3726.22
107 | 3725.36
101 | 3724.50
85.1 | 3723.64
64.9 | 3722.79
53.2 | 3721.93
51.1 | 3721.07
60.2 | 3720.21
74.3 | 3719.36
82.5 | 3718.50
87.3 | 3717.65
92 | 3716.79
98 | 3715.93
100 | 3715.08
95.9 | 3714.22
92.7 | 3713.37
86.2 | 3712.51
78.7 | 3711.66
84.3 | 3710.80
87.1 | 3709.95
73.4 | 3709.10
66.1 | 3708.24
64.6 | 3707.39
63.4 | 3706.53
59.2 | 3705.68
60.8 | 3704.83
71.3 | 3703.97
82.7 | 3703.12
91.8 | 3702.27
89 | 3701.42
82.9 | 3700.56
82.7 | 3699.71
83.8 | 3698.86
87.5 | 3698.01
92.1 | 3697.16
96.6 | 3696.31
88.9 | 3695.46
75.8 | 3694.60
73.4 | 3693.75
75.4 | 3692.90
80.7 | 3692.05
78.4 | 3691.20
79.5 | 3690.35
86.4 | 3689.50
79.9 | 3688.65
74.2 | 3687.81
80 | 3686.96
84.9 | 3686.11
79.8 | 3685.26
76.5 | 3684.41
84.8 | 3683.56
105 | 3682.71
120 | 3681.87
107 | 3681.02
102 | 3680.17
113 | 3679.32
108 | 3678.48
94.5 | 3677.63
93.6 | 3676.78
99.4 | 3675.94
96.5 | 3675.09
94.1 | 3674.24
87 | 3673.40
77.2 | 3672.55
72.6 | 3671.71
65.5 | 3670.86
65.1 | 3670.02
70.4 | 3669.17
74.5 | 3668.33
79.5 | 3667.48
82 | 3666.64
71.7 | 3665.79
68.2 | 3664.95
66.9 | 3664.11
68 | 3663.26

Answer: 1.7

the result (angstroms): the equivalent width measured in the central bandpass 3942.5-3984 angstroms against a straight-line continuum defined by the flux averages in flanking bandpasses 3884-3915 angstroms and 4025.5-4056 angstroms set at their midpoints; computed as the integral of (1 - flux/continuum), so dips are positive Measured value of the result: 9.2 angstroms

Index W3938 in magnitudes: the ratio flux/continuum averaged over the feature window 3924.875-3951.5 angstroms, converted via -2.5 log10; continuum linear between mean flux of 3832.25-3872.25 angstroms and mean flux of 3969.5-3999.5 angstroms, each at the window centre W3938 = 0.30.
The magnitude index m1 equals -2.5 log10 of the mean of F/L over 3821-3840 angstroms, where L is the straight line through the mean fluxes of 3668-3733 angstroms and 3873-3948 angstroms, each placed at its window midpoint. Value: 0.39 mag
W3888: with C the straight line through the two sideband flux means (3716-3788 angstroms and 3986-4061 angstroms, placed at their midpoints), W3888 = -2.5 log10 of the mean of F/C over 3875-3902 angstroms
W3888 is 0.20 mag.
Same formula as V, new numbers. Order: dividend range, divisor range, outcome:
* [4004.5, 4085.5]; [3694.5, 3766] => 2.04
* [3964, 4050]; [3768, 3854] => 1.70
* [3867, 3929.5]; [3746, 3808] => 1.20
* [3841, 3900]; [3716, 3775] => 1.16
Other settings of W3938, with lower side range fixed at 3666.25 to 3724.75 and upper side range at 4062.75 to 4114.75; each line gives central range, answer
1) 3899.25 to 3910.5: 0.08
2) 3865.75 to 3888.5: 0.26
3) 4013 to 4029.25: -0.13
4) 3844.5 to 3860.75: 0.18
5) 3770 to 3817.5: 0.09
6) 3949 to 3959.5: 0.11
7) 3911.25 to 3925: 0.09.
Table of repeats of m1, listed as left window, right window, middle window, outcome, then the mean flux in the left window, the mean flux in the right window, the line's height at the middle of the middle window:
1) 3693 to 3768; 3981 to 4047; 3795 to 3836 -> 0.26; 81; 137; 97.9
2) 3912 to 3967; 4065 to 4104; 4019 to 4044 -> -0.18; 87.5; 140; 121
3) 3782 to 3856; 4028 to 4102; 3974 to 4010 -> -0.03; 79.3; 141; 122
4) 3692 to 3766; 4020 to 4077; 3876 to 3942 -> 0.27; 81.1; 141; 115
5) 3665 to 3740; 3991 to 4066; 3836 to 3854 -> 0.36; 83.8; 139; 108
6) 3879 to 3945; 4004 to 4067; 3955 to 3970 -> 0.35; 89.6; 140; 110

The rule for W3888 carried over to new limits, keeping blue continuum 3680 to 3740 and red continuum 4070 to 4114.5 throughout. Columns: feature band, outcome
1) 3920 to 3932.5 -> 0.36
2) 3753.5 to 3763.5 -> 0.07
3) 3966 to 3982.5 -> 0.43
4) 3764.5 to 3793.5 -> 0.03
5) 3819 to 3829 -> 0.42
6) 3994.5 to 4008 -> -0.08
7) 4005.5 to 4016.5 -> -0.08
